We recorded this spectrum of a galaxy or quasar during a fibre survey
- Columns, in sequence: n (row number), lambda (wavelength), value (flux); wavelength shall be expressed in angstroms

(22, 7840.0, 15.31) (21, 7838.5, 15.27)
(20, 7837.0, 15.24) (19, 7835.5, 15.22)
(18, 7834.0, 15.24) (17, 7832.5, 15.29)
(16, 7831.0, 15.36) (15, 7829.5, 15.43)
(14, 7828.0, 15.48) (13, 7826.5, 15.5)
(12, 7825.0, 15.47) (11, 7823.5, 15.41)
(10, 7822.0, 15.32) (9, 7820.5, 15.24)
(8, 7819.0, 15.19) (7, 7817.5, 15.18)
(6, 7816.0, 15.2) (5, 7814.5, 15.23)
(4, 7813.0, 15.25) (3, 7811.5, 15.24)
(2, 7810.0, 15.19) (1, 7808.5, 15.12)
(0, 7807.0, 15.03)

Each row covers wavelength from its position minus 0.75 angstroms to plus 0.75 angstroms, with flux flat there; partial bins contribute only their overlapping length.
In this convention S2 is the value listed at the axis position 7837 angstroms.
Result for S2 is 15.24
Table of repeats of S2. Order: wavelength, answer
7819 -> 15.19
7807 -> 15.03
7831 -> 15.36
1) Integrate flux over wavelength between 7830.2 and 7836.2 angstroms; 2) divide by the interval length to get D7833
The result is 15.3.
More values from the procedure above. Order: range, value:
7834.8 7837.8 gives 15.2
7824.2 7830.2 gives 15.5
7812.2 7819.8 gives 15.2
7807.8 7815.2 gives 15.2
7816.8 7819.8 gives 15.2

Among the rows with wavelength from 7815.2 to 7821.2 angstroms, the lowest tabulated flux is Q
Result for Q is 15.18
